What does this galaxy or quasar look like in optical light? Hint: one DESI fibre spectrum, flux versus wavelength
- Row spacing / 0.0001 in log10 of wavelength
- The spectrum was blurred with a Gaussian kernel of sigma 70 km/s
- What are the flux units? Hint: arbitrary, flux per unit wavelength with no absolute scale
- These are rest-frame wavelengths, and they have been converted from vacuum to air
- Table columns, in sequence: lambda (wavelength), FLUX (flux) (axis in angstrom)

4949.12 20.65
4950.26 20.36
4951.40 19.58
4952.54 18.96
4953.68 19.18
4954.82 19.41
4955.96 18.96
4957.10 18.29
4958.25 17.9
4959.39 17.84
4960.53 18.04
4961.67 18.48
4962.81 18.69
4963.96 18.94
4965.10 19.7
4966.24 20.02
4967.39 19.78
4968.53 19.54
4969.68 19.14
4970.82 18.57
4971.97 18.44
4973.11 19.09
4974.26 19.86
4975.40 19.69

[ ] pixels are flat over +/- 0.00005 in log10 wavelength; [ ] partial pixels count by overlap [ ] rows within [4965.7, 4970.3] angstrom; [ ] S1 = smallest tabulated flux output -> 19.14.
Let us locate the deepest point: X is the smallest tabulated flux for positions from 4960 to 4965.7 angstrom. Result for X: 18.04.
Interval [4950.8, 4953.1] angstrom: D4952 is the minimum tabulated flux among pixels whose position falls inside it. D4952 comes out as 18.96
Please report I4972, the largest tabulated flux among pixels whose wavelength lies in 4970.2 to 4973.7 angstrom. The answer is 19.09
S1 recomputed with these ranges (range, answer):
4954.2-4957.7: 18.29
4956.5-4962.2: 17.84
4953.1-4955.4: 19.18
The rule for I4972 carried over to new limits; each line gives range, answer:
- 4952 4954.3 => 19.18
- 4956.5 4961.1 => 18.29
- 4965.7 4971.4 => 20.02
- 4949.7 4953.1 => 20.36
